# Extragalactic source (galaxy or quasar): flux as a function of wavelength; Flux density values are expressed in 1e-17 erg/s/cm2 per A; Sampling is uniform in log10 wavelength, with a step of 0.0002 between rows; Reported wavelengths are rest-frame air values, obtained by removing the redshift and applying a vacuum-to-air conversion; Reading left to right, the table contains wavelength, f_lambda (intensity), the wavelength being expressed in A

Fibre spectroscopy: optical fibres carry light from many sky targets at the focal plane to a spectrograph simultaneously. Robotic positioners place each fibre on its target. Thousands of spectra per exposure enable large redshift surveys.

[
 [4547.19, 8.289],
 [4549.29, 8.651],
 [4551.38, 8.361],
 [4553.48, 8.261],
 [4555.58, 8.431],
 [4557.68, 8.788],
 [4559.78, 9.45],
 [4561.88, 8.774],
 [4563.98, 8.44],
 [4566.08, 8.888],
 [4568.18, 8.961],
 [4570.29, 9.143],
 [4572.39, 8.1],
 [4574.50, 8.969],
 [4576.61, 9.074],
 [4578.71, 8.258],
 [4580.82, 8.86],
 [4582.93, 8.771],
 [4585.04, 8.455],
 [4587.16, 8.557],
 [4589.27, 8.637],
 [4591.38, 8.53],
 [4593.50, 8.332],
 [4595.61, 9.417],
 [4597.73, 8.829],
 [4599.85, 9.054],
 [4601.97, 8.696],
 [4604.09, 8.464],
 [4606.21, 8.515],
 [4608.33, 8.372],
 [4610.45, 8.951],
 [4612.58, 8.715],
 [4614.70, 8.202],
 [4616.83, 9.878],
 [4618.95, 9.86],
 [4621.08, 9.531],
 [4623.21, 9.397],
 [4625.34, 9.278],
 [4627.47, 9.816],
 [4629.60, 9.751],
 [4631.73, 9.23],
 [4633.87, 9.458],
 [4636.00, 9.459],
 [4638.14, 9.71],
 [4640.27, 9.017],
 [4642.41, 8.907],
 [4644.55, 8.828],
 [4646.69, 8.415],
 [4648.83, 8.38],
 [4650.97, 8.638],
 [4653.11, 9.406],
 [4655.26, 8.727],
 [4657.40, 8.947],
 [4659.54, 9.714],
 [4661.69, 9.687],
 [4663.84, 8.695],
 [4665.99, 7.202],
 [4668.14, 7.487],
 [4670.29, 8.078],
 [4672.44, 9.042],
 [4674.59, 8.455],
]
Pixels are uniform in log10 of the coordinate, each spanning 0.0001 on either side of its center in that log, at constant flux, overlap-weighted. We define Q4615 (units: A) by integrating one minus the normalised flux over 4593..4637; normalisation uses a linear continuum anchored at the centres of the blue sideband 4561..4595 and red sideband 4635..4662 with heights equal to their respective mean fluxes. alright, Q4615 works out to -1.19 A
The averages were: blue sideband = 8.68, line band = 9.12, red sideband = 9.05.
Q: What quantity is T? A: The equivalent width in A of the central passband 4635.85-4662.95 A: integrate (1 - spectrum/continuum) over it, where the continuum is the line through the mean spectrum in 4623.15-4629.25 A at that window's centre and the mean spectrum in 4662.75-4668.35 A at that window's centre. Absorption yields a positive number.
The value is -1.7 A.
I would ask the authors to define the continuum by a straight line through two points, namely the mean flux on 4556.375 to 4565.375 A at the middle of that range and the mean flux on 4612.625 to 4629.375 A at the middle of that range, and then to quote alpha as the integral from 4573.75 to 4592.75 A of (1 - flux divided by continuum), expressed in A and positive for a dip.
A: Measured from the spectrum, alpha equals 0.81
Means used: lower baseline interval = 8.85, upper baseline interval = 9.4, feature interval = 8.67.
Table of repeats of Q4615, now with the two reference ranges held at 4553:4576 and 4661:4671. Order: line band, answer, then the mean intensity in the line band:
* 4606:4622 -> -1.0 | 9.03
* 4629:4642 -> -1.6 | 9.4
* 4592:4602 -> -0.3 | 8.86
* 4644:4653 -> -0.4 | 8.64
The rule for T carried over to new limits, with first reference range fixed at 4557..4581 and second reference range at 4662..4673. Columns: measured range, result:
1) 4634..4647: -1.22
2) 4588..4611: -0.25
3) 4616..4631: -2.09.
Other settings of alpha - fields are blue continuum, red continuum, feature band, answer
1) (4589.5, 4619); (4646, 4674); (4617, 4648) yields -2.2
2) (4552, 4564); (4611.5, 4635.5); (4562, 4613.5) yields 1.7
